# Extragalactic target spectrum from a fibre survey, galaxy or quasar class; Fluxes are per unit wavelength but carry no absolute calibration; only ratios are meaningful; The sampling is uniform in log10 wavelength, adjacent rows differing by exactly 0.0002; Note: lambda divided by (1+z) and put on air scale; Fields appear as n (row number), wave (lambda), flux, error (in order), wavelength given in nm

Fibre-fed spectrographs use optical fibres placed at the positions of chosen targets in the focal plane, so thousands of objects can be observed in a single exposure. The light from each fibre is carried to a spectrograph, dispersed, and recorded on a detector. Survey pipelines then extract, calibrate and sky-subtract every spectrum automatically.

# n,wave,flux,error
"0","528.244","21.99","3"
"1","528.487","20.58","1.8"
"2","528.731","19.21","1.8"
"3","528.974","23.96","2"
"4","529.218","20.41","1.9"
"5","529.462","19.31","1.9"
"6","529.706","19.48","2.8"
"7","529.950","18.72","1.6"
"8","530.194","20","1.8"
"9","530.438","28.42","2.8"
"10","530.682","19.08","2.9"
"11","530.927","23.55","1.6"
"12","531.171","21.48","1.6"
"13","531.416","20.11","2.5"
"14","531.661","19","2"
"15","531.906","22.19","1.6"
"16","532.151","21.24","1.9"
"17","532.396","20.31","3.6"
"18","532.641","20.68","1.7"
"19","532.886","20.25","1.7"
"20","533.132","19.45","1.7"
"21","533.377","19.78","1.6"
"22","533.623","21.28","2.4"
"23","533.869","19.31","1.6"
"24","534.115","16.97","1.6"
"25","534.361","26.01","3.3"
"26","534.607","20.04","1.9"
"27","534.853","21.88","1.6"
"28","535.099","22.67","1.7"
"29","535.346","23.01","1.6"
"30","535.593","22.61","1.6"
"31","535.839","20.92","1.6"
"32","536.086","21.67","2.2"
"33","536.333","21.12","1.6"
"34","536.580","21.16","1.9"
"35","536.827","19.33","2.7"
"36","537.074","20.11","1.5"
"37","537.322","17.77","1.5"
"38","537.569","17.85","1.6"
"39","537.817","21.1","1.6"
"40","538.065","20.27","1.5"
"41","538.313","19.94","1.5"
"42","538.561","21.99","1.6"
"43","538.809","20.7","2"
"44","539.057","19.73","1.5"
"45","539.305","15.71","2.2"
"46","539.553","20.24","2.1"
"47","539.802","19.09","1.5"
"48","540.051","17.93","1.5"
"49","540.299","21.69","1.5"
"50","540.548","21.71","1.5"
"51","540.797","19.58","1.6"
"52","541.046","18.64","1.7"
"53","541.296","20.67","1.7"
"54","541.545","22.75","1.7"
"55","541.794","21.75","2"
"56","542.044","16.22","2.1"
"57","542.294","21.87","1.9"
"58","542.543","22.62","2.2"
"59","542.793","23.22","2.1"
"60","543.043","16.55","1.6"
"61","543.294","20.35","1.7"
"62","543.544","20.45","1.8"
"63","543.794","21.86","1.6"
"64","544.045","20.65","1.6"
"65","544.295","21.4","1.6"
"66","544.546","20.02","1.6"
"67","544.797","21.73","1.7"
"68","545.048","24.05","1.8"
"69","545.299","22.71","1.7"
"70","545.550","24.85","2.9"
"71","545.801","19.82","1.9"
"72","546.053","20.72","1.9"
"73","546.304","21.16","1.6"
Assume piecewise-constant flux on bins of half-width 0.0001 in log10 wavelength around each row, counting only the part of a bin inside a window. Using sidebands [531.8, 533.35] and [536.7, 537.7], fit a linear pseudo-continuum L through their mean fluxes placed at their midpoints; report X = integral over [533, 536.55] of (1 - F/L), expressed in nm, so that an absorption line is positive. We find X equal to -0.263 nm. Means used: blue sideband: 20.6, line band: 21.2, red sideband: 18.8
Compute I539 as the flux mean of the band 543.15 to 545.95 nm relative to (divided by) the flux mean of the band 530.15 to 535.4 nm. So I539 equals 1.02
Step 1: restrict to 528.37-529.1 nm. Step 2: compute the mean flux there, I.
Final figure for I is 21.2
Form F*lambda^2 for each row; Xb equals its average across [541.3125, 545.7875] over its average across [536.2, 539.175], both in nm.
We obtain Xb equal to 1.1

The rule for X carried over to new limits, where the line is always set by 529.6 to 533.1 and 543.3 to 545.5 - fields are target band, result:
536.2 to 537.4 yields 0.072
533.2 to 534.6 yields 0.037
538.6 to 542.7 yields 0.258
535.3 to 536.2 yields -0.032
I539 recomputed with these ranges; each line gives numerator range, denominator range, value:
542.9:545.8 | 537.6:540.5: 1.07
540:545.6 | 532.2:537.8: 1.02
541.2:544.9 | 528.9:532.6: 0.99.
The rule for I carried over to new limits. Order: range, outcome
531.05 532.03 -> 20.7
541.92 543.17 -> 20.1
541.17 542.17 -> 20.3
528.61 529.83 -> 20.5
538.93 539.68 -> 18.6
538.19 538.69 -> 21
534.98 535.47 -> 22.8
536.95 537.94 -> 19.2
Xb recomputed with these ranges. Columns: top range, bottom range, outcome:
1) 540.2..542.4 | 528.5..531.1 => 1.01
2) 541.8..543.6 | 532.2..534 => 1.04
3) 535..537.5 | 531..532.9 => 1.03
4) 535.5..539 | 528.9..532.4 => 0.99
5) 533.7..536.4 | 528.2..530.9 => 1.04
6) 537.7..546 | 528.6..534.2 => 1.04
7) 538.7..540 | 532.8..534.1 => 0.98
